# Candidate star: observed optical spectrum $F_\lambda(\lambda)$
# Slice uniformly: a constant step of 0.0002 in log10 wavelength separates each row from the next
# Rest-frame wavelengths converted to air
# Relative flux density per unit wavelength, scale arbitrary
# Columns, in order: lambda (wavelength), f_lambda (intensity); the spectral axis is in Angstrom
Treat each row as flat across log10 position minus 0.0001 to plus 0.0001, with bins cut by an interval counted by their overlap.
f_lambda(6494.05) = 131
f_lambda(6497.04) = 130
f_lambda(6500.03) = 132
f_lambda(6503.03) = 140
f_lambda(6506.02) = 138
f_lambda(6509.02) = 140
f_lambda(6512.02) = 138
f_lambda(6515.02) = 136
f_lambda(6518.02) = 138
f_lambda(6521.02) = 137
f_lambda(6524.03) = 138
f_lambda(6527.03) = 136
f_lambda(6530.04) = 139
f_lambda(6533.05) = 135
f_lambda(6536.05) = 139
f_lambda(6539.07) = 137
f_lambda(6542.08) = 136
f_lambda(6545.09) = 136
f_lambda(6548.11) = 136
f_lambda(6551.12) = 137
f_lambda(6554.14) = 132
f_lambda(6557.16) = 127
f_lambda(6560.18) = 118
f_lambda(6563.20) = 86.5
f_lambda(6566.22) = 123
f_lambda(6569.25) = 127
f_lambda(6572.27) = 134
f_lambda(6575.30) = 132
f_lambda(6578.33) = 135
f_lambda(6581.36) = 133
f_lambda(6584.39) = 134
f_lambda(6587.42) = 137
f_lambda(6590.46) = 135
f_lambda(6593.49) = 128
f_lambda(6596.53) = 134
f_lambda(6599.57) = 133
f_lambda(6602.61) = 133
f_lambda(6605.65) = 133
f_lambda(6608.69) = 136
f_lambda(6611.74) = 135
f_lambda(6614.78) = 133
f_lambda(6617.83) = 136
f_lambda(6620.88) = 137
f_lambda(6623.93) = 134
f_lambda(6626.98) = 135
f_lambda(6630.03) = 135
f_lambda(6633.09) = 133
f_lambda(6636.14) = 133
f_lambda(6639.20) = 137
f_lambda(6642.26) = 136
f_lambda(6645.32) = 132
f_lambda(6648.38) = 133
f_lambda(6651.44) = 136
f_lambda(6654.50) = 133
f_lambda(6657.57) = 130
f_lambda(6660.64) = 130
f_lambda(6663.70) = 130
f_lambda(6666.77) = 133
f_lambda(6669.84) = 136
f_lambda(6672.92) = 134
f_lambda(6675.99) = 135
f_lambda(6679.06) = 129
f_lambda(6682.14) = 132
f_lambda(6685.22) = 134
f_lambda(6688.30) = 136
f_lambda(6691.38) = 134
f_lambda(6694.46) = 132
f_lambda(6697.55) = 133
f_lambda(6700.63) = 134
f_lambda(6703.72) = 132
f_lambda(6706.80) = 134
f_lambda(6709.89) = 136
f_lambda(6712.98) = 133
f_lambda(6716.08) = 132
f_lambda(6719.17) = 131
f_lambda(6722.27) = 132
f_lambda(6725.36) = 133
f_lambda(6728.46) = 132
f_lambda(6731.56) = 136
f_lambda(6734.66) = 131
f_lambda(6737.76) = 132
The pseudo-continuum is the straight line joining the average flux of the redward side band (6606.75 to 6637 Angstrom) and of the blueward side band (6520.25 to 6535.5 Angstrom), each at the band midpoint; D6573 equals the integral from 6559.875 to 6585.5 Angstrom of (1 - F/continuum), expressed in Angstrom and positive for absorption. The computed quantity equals 2.1 Angstrom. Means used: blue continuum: 137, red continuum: 135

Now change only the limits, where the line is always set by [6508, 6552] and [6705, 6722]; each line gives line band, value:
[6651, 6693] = 0.3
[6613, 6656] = 0.1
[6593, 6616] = 0.4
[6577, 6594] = 0.2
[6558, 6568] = 1.9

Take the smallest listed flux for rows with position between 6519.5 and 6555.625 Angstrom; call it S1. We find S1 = 132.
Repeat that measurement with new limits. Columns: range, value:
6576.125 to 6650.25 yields 128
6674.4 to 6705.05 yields 129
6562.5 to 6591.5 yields 86.5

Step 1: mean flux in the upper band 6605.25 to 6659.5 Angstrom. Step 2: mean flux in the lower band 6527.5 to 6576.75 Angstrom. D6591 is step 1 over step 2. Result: 1.03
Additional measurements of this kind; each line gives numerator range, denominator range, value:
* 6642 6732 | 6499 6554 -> 0.97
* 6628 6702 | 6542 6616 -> 1.02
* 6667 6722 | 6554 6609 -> 1.04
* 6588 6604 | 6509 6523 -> 0.97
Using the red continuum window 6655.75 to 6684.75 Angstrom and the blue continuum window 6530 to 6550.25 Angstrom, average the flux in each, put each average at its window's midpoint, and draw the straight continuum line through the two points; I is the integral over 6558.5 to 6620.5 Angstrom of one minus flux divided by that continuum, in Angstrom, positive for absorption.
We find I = 2.3 Angstrom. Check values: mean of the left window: 137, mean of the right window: 132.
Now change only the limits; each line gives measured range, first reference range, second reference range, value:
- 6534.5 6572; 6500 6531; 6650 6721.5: 2.3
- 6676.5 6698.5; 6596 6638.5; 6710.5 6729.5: 0.0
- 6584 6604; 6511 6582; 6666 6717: -0.2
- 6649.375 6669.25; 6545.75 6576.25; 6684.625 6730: -0.2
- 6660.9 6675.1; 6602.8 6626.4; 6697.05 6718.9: 0.1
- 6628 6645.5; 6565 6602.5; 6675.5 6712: -0.2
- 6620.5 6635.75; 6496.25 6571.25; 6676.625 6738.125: -0.2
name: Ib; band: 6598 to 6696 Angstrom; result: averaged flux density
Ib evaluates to 134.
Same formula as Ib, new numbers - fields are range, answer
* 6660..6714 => 133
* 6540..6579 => 128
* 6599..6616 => 134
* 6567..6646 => 134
